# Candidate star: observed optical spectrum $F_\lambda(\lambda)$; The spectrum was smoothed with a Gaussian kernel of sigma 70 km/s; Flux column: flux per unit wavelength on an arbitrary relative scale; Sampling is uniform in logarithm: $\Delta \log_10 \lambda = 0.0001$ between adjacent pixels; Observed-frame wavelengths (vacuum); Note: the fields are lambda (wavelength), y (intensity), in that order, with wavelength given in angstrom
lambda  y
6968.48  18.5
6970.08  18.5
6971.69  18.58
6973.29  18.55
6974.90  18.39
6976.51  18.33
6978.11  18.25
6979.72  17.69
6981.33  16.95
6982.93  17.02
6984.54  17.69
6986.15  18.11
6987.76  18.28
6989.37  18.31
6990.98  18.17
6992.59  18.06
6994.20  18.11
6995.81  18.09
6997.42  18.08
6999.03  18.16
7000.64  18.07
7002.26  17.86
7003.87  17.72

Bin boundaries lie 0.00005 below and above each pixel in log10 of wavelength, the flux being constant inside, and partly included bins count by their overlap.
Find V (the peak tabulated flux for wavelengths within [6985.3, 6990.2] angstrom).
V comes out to 18.31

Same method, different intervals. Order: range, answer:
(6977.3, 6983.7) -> 18.25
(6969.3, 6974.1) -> 18.58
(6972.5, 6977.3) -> 18.55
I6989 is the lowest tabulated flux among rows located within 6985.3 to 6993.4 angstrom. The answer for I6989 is 18.06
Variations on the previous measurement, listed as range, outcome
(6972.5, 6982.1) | 16.95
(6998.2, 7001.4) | 18.07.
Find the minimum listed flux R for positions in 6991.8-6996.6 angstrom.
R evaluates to 18.06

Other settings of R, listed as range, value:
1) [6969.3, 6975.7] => 18.39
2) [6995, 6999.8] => 18.08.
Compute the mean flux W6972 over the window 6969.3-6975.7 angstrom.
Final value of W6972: 18.5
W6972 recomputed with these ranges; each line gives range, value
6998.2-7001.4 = 18.1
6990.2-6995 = 18.1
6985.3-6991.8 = 18.2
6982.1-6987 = 17.6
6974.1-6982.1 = 17.9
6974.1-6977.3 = 18.3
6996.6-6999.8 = 18.1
